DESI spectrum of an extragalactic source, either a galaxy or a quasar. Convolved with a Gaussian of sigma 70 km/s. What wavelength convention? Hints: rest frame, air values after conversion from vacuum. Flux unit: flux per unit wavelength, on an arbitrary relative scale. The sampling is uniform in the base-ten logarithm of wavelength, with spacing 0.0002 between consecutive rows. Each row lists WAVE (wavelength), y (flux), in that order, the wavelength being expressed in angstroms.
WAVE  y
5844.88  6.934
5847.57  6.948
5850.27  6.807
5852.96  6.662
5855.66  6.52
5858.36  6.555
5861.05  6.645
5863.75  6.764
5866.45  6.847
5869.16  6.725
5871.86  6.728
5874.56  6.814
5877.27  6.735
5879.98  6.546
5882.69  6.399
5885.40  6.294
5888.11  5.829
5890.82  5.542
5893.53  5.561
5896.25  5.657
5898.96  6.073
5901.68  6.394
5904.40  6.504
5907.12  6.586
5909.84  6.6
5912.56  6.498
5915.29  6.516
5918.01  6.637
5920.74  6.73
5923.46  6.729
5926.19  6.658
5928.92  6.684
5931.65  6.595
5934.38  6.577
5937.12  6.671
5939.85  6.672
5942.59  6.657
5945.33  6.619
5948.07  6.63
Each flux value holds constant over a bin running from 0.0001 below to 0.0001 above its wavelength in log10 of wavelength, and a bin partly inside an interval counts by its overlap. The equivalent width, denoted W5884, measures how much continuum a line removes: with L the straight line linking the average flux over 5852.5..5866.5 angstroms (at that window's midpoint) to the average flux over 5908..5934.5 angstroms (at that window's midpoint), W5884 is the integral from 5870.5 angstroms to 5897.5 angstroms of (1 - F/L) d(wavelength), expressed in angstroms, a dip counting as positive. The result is 1.7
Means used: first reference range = 6.65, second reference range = 6.63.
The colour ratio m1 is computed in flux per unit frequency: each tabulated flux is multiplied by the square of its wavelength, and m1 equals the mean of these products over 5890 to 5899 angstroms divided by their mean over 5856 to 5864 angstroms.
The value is 0.87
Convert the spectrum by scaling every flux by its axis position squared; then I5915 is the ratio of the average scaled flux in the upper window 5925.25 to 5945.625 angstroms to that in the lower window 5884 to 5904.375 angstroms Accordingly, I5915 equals 1.13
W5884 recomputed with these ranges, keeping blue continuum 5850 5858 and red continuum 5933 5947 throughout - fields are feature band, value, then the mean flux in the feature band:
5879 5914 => 2.3 angstroms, 6.19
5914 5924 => 0.0 angstroms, 6.65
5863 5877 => -0.3 angstroms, 6.77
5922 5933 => -0.1 angstroms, 6.67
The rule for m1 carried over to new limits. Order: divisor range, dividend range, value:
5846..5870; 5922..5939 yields 1.02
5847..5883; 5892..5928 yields 0.97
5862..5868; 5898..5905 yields 0.94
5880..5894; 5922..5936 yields 1.12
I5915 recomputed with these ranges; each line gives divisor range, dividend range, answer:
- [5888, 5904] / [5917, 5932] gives 1.15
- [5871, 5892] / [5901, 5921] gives 1.04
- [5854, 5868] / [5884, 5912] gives 0.93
